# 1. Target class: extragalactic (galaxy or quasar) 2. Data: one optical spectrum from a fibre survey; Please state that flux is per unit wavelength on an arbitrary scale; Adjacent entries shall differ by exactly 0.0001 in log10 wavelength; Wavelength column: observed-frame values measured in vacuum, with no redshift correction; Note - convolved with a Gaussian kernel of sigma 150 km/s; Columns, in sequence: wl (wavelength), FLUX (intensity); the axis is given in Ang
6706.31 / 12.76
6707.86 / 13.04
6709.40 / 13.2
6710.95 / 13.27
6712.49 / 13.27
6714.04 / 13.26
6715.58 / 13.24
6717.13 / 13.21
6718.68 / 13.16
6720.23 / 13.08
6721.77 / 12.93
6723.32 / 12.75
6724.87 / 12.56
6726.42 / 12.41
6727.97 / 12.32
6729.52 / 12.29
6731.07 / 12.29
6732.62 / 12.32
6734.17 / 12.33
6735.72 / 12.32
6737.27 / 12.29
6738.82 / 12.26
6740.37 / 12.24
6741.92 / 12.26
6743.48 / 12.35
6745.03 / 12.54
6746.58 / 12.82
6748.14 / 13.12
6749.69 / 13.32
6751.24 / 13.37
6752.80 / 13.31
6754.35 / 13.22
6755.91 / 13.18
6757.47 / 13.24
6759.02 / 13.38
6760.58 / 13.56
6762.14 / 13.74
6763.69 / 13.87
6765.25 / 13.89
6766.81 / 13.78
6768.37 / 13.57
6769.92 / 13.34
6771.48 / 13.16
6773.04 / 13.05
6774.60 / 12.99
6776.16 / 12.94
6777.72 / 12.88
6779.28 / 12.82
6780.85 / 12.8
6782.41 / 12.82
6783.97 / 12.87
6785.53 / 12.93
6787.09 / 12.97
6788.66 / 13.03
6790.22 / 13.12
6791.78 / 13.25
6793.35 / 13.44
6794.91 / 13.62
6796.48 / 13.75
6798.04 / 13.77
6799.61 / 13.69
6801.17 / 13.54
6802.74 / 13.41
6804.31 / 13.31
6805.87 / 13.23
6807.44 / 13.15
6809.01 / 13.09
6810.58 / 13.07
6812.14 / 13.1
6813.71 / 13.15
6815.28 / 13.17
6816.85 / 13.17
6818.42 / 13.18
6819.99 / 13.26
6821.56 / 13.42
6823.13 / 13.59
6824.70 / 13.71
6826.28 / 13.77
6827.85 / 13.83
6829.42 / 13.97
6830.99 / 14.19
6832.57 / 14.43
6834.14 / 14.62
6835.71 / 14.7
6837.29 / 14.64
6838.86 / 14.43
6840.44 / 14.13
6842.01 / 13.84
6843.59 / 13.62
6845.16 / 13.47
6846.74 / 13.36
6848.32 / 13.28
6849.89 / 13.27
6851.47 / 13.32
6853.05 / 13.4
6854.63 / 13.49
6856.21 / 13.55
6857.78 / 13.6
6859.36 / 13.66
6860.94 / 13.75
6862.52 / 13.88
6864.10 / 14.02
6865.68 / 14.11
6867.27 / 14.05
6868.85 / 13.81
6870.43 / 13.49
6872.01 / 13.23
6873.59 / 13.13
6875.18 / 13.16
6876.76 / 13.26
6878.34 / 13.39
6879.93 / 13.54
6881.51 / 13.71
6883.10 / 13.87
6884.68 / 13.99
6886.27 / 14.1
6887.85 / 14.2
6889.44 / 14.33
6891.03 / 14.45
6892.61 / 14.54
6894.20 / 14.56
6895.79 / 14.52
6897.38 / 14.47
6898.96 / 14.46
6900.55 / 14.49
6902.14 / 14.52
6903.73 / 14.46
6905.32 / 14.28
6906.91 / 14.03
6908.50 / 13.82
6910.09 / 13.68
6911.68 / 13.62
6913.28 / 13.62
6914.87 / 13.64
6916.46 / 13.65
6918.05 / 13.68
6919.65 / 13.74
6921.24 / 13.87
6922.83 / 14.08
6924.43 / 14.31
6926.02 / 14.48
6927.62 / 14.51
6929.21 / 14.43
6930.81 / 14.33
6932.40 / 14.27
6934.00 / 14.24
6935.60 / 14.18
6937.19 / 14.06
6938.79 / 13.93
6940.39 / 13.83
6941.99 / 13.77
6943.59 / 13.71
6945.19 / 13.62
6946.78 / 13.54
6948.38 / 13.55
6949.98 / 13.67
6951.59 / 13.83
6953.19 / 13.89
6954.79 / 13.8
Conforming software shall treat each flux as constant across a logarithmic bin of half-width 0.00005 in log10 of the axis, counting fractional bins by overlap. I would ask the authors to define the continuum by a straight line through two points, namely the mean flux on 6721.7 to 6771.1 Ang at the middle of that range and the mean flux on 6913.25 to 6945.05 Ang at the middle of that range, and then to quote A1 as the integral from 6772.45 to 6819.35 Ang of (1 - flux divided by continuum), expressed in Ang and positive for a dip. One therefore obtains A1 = 0.1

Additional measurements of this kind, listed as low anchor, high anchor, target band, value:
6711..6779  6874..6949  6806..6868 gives -0.6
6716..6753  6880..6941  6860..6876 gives 0.1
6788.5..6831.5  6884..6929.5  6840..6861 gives 0.3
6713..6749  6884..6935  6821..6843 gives -1.0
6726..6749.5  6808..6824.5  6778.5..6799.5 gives -0.4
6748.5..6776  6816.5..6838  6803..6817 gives 0.6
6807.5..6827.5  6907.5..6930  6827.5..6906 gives -1.8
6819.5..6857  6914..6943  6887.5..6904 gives -0.6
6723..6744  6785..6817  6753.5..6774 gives -1.1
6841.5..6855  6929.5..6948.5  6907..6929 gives -0.1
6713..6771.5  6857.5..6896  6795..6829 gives 0.0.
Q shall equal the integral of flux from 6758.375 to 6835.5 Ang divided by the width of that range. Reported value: 13.4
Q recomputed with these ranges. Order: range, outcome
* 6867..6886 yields 13.6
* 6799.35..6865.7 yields 13.6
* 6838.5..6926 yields 13.9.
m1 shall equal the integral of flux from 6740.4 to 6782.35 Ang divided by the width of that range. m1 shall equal 13.1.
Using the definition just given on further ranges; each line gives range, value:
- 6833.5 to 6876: 13.7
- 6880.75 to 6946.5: 14.1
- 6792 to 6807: 13.5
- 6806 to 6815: 13.1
